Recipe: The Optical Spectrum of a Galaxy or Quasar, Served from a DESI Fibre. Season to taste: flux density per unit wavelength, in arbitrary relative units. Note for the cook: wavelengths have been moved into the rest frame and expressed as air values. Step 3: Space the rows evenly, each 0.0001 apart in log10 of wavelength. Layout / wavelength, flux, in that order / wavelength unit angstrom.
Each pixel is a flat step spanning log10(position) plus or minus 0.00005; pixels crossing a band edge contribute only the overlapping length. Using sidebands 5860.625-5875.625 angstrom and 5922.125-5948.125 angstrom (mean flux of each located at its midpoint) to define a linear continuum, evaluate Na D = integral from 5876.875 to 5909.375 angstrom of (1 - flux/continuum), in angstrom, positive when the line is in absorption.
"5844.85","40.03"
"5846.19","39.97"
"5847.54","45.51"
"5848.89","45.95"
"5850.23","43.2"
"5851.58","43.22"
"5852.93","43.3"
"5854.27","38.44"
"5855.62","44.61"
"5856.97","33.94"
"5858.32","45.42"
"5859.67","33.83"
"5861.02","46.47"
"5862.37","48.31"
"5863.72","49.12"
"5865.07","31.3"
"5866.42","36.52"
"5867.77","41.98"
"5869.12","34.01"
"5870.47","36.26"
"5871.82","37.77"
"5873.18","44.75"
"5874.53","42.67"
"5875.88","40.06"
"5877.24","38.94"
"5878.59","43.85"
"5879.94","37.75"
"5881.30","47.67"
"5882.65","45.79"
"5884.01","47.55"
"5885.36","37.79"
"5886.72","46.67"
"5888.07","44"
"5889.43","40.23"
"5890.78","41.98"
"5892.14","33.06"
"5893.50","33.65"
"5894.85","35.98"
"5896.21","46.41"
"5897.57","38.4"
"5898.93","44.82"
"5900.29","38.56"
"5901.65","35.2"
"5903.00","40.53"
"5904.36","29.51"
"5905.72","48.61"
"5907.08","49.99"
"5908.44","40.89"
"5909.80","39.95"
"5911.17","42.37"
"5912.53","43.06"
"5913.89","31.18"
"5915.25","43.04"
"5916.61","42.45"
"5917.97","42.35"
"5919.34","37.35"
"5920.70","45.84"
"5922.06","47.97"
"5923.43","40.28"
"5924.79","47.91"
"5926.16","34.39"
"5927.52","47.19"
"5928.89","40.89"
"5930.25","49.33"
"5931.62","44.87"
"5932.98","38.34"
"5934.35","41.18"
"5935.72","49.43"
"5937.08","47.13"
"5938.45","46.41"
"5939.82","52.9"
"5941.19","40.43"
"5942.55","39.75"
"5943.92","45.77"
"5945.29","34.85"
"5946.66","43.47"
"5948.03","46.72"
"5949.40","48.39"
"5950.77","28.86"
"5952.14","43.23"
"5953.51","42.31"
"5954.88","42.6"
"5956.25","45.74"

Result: 0.5 angstrom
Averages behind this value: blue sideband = 40.7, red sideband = 43.8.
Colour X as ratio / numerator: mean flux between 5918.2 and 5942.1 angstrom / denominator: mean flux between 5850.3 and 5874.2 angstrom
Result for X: 1.1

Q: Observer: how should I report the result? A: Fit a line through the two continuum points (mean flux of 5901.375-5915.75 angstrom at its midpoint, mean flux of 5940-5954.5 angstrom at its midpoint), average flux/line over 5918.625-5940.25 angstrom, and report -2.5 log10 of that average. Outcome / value -0.08 mag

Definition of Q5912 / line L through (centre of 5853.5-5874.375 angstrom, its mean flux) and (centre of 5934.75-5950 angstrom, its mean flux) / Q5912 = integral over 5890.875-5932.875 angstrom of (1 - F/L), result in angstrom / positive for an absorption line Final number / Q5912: 1.9 angstrom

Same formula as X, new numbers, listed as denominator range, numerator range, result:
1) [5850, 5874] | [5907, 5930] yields 1.04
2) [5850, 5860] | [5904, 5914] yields 1.02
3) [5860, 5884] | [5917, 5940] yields 1.07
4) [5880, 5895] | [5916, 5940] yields 1.07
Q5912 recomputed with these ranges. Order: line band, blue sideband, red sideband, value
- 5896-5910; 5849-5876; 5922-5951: 0.4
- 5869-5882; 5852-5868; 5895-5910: 0.1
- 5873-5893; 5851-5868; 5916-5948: 0.0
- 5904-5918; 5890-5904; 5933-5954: -0.5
